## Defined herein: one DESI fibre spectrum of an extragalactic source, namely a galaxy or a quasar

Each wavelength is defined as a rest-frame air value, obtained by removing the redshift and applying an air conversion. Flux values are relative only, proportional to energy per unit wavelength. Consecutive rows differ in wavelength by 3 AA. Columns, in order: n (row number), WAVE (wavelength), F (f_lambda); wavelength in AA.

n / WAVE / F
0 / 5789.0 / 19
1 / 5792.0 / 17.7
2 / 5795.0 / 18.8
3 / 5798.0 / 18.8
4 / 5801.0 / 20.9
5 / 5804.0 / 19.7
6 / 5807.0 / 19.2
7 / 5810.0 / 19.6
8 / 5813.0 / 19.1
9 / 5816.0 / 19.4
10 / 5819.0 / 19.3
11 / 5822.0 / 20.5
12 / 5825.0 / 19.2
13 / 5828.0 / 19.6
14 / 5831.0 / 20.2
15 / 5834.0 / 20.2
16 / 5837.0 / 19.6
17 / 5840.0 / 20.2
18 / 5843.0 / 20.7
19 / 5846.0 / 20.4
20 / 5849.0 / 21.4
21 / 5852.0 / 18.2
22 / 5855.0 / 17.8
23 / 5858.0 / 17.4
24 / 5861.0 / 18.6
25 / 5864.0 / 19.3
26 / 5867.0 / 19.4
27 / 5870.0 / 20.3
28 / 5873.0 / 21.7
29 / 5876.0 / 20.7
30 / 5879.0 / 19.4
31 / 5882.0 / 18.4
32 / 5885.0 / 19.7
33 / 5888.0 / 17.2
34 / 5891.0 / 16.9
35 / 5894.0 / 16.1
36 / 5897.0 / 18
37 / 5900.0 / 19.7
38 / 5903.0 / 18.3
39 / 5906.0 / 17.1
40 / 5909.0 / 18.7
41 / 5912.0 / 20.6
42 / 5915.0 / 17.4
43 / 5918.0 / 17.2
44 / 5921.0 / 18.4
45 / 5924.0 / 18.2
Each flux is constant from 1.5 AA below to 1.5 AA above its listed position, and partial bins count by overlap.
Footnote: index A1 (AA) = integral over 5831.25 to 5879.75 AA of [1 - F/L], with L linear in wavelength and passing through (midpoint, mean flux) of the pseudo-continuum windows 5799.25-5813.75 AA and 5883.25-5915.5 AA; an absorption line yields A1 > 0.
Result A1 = -2.1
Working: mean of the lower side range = 19.7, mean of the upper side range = 18.2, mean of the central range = 19.7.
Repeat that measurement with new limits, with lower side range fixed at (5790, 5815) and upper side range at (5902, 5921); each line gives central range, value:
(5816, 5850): -2.0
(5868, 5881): -1.3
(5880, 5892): 0.2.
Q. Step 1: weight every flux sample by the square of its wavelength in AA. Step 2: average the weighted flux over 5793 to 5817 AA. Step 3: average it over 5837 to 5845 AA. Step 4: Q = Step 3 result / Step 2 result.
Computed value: 1.06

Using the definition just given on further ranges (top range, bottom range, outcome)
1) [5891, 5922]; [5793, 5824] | 0.96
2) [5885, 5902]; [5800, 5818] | 0.93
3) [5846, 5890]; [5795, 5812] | 1.01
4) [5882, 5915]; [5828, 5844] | 0.92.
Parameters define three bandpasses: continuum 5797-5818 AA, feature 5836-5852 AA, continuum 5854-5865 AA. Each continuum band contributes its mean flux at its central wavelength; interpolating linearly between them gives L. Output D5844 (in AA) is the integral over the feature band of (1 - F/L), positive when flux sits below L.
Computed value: -1.4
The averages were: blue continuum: 19.5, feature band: 20.3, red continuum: 18.2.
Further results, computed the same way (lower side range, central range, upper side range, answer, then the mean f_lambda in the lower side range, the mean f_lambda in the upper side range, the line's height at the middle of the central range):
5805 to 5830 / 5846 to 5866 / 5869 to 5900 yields 0.2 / 19.5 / 18.9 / 19.1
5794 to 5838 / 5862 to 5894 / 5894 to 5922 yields -0.7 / 19.6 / 18.3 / 18.7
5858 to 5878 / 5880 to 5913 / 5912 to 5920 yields 0.8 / 19.8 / 18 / 18.7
